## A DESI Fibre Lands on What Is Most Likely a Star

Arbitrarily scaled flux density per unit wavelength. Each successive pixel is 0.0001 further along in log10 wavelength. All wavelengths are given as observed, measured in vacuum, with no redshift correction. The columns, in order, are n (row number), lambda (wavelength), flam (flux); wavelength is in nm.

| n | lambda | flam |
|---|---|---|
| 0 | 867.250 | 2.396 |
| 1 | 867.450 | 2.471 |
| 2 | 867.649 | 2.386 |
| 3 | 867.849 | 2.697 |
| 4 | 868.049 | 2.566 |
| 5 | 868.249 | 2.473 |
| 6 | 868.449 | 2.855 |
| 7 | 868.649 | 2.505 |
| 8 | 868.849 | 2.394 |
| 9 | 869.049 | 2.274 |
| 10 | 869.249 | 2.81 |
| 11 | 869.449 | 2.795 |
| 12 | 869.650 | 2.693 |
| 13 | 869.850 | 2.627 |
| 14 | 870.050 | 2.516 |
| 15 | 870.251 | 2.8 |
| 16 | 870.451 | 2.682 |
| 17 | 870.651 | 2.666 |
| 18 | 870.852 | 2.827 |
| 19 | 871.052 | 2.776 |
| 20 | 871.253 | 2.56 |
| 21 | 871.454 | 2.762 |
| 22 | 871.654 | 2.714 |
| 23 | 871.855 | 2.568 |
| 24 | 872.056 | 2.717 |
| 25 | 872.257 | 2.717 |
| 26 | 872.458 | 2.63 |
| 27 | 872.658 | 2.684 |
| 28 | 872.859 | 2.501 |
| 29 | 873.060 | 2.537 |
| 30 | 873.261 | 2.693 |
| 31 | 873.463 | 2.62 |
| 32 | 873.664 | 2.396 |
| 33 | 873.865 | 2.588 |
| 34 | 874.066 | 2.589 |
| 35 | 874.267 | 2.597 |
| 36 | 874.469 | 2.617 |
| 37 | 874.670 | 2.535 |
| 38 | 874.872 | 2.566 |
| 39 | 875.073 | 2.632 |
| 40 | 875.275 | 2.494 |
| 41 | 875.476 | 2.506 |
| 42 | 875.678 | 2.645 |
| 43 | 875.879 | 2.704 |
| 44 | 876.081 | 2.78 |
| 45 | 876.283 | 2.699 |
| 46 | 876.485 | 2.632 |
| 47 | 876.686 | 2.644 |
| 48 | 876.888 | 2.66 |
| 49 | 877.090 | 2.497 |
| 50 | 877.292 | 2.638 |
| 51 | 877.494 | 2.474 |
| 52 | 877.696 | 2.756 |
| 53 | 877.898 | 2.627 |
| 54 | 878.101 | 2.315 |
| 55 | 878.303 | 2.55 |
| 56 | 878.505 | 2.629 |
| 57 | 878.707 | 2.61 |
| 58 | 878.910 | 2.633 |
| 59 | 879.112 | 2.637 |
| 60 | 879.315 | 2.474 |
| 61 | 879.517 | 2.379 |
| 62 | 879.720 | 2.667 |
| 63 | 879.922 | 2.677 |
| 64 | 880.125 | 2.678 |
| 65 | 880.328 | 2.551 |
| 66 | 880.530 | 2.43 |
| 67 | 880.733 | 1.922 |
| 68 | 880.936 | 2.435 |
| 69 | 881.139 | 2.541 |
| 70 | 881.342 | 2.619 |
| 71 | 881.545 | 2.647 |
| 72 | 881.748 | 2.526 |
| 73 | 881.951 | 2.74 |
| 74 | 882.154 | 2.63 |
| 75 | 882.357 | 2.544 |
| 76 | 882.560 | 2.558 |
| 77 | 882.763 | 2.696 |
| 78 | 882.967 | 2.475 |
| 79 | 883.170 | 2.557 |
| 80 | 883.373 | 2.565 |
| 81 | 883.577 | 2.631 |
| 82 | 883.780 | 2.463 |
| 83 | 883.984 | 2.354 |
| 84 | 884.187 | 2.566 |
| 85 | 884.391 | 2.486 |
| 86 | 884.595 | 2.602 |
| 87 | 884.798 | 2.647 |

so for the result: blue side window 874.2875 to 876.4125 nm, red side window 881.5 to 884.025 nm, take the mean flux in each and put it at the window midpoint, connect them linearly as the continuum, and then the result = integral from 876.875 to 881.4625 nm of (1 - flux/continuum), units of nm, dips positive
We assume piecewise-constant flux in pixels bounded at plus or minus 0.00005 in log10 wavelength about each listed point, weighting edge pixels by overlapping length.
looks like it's 0.10 nm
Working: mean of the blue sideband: 2.62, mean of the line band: 2.54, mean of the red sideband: 2.57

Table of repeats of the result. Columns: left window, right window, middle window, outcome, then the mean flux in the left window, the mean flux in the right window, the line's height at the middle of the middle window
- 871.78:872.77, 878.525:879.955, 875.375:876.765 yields -0.02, 2.66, 2.58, 2.62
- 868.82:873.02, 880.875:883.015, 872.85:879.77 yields 0.09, 2.66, 2.59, 2.62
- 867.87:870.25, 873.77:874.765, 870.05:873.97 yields -0.09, 2.6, 2.59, 2.59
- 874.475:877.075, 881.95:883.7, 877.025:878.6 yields 0.03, 2.62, 2.59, 2.61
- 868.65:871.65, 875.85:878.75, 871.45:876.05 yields 0.04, 2.65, 2.61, 2.63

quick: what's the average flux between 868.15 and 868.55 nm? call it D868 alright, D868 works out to 2.66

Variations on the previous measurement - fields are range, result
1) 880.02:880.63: 2.55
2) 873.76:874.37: 2.59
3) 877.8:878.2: 2.47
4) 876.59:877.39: 2.61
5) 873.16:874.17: 2.58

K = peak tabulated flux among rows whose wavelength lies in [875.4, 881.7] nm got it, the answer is 2.78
